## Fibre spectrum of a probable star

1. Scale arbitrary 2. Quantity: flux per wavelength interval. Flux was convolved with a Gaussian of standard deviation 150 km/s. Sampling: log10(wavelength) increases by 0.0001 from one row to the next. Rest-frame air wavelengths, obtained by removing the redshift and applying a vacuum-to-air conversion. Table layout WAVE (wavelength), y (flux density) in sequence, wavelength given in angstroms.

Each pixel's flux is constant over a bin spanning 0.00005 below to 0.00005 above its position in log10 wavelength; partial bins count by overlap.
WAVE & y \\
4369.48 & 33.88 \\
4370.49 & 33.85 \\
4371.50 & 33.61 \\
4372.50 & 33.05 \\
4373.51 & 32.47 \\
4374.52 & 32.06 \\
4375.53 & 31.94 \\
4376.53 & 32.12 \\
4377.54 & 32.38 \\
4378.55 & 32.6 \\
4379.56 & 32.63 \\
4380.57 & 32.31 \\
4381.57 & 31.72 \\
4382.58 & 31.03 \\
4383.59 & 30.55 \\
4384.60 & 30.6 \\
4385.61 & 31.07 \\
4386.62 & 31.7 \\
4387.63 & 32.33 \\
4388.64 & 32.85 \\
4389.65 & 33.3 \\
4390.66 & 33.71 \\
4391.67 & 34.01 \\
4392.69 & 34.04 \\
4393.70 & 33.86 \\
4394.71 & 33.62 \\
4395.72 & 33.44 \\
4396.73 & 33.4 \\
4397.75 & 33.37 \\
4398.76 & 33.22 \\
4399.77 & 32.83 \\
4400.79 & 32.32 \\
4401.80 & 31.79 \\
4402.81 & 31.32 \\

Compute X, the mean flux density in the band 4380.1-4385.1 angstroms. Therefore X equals 31.3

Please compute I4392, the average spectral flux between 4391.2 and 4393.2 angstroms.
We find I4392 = 33.9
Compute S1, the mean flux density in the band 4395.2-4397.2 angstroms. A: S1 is 33.5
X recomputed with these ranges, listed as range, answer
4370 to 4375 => 33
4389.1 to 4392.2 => 33.6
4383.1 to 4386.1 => 30.7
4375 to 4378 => 32.2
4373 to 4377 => 32.1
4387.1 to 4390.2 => 32.9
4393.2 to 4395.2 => 33.8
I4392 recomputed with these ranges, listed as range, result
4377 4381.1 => 32.5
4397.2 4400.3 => 33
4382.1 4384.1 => 30.8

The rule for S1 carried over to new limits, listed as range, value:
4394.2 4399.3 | 33.4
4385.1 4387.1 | 31.4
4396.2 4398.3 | 33.3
